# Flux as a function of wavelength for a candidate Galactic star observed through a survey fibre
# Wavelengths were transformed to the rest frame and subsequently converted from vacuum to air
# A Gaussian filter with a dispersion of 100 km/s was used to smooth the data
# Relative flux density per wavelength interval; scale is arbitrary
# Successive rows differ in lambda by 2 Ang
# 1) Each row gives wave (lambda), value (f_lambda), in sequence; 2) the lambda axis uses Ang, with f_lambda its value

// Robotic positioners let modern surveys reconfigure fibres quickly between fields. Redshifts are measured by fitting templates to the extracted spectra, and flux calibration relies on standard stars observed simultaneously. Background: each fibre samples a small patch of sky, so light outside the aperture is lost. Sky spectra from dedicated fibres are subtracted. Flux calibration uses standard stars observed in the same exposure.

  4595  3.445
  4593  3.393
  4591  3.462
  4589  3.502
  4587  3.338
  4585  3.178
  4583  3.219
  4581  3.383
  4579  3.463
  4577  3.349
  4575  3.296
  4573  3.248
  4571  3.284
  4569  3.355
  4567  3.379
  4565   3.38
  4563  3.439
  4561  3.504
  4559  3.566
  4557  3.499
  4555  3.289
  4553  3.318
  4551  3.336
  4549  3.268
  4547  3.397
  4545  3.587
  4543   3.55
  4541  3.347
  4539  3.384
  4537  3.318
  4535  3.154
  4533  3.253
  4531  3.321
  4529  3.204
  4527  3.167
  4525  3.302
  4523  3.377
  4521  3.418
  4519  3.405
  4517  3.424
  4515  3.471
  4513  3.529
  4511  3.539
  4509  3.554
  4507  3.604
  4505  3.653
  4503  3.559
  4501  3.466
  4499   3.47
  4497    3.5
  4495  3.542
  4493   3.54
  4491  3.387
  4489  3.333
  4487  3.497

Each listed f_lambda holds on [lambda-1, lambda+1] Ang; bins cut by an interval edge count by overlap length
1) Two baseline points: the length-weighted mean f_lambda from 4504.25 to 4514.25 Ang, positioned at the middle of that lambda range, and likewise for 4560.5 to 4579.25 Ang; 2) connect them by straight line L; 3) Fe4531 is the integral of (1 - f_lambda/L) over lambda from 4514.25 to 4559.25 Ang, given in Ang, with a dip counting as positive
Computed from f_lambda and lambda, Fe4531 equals 1.5 Ang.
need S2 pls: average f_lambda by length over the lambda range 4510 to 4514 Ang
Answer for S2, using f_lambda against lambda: 3.53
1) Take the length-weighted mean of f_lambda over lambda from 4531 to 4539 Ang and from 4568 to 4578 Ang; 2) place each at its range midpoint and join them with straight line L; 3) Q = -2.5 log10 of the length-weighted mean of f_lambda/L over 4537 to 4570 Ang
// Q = -0.04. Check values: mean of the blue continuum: 3.27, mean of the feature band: 3.41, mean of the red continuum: 3.31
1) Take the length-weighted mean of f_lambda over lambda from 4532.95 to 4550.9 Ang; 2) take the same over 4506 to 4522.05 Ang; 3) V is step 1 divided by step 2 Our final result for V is 1.0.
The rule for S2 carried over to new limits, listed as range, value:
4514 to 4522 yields 3.43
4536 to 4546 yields 3.44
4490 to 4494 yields 3.46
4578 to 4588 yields 3.32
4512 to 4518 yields 3.47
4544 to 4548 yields 3.49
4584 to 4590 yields 3.34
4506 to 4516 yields 3.54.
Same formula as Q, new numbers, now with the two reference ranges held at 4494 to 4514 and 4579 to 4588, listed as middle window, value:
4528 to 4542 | 0.05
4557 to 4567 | -0.03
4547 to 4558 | 0.02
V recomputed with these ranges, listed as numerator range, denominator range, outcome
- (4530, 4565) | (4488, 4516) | 0.96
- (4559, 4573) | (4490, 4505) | 0.97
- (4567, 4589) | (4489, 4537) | 0.97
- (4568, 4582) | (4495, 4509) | 0.94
